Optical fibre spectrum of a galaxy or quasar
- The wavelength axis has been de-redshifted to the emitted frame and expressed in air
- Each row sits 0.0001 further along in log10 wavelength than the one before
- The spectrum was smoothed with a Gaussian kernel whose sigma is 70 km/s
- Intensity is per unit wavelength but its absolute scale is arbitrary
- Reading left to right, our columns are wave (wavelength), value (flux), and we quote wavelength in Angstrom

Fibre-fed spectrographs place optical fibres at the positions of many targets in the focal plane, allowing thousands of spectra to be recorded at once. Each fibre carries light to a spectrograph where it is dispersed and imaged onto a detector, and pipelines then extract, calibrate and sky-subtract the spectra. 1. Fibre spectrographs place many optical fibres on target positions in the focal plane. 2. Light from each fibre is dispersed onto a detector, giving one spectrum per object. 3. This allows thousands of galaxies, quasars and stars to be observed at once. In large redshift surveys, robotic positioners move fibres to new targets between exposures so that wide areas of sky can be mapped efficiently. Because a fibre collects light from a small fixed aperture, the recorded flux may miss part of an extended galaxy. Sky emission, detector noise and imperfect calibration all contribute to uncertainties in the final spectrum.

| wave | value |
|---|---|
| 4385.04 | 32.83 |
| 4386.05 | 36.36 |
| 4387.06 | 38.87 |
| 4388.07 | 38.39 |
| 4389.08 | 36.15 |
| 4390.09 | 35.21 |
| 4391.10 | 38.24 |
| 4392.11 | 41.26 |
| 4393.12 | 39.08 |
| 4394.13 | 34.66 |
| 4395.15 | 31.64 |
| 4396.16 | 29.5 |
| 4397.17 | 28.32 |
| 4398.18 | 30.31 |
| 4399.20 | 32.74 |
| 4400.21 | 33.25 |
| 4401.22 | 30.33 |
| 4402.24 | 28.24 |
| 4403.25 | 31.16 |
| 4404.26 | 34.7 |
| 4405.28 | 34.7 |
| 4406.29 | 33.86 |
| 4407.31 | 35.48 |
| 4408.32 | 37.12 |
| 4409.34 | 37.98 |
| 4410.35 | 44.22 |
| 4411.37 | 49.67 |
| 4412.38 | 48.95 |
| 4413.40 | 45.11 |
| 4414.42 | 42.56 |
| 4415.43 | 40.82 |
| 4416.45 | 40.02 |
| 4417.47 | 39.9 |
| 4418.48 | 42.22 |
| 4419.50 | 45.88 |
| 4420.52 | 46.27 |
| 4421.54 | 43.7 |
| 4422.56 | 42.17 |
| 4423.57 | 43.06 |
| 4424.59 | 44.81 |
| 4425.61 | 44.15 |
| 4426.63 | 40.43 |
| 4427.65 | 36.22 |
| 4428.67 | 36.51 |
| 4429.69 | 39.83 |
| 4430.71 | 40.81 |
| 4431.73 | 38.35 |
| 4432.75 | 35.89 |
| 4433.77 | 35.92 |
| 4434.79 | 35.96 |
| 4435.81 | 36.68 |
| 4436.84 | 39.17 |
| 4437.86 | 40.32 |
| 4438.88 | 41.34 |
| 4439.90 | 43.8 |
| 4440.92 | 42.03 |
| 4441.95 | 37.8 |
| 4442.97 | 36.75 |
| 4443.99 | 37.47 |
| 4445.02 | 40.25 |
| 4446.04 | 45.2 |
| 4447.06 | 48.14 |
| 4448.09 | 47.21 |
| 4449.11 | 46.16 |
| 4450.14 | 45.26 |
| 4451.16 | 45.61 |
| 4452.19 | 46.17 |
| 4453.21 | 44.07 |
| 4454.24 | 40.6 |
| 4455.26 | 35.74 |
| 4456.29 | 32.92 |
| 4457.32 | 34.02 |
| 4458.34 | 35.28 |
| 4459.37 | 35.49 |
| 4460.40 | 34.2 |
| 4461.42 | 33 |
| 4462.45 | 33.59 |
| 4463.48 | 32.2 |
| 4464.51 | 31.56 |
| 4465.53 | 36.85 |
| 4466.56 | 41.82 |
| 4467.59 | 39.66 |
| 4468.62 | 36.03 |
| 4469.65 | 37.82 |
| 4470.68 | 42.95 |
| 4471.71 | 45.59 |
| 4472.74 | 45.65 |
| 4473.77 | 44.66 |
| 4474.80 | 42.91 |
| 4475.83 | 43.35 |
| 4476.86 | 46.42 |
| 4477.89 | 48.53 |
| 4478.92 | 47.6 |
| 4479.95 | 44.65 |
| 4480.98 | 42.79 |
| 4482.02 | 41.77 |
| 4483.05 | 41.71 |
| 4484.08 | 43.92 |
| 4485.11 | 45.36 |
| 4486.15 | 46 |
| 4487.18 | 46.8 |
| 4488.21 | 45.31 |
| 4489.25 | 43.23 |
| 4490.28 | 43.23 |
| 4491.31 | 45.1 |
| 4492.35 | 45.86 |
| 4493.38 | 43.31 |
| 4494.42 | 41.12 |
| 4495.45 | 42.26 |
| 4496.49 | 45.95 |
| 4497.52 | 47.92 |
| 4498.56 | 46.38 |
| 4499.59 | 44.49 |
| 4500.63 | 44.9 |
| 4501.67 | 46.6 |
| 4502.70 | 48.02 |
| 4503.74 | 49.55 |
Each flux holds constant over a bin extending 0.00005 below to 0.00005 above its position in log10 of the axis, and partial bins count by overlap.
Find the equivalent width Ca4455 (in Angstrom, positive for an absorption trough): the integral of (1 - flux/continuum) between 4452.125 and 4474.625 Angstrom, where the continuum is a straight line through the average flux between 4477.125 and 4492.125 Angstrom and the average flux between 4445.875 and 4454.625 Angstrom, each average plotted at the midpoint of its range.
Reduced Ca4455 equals 3.5 Angstrom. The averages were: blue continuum 45.4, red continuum 44.8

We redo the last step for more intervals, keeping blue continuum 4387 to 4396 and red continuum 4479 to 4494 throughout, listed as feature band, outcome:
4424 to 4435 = 0.17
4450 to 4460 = 0.60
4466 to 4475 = 0.25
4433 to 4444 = 0.44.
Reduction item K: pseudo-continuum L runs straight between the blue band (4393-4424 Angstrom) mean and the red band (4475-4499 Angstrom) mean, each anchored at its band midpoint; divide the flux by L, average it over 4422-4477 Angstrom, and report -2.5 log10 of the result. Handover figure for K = 0.039 mag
